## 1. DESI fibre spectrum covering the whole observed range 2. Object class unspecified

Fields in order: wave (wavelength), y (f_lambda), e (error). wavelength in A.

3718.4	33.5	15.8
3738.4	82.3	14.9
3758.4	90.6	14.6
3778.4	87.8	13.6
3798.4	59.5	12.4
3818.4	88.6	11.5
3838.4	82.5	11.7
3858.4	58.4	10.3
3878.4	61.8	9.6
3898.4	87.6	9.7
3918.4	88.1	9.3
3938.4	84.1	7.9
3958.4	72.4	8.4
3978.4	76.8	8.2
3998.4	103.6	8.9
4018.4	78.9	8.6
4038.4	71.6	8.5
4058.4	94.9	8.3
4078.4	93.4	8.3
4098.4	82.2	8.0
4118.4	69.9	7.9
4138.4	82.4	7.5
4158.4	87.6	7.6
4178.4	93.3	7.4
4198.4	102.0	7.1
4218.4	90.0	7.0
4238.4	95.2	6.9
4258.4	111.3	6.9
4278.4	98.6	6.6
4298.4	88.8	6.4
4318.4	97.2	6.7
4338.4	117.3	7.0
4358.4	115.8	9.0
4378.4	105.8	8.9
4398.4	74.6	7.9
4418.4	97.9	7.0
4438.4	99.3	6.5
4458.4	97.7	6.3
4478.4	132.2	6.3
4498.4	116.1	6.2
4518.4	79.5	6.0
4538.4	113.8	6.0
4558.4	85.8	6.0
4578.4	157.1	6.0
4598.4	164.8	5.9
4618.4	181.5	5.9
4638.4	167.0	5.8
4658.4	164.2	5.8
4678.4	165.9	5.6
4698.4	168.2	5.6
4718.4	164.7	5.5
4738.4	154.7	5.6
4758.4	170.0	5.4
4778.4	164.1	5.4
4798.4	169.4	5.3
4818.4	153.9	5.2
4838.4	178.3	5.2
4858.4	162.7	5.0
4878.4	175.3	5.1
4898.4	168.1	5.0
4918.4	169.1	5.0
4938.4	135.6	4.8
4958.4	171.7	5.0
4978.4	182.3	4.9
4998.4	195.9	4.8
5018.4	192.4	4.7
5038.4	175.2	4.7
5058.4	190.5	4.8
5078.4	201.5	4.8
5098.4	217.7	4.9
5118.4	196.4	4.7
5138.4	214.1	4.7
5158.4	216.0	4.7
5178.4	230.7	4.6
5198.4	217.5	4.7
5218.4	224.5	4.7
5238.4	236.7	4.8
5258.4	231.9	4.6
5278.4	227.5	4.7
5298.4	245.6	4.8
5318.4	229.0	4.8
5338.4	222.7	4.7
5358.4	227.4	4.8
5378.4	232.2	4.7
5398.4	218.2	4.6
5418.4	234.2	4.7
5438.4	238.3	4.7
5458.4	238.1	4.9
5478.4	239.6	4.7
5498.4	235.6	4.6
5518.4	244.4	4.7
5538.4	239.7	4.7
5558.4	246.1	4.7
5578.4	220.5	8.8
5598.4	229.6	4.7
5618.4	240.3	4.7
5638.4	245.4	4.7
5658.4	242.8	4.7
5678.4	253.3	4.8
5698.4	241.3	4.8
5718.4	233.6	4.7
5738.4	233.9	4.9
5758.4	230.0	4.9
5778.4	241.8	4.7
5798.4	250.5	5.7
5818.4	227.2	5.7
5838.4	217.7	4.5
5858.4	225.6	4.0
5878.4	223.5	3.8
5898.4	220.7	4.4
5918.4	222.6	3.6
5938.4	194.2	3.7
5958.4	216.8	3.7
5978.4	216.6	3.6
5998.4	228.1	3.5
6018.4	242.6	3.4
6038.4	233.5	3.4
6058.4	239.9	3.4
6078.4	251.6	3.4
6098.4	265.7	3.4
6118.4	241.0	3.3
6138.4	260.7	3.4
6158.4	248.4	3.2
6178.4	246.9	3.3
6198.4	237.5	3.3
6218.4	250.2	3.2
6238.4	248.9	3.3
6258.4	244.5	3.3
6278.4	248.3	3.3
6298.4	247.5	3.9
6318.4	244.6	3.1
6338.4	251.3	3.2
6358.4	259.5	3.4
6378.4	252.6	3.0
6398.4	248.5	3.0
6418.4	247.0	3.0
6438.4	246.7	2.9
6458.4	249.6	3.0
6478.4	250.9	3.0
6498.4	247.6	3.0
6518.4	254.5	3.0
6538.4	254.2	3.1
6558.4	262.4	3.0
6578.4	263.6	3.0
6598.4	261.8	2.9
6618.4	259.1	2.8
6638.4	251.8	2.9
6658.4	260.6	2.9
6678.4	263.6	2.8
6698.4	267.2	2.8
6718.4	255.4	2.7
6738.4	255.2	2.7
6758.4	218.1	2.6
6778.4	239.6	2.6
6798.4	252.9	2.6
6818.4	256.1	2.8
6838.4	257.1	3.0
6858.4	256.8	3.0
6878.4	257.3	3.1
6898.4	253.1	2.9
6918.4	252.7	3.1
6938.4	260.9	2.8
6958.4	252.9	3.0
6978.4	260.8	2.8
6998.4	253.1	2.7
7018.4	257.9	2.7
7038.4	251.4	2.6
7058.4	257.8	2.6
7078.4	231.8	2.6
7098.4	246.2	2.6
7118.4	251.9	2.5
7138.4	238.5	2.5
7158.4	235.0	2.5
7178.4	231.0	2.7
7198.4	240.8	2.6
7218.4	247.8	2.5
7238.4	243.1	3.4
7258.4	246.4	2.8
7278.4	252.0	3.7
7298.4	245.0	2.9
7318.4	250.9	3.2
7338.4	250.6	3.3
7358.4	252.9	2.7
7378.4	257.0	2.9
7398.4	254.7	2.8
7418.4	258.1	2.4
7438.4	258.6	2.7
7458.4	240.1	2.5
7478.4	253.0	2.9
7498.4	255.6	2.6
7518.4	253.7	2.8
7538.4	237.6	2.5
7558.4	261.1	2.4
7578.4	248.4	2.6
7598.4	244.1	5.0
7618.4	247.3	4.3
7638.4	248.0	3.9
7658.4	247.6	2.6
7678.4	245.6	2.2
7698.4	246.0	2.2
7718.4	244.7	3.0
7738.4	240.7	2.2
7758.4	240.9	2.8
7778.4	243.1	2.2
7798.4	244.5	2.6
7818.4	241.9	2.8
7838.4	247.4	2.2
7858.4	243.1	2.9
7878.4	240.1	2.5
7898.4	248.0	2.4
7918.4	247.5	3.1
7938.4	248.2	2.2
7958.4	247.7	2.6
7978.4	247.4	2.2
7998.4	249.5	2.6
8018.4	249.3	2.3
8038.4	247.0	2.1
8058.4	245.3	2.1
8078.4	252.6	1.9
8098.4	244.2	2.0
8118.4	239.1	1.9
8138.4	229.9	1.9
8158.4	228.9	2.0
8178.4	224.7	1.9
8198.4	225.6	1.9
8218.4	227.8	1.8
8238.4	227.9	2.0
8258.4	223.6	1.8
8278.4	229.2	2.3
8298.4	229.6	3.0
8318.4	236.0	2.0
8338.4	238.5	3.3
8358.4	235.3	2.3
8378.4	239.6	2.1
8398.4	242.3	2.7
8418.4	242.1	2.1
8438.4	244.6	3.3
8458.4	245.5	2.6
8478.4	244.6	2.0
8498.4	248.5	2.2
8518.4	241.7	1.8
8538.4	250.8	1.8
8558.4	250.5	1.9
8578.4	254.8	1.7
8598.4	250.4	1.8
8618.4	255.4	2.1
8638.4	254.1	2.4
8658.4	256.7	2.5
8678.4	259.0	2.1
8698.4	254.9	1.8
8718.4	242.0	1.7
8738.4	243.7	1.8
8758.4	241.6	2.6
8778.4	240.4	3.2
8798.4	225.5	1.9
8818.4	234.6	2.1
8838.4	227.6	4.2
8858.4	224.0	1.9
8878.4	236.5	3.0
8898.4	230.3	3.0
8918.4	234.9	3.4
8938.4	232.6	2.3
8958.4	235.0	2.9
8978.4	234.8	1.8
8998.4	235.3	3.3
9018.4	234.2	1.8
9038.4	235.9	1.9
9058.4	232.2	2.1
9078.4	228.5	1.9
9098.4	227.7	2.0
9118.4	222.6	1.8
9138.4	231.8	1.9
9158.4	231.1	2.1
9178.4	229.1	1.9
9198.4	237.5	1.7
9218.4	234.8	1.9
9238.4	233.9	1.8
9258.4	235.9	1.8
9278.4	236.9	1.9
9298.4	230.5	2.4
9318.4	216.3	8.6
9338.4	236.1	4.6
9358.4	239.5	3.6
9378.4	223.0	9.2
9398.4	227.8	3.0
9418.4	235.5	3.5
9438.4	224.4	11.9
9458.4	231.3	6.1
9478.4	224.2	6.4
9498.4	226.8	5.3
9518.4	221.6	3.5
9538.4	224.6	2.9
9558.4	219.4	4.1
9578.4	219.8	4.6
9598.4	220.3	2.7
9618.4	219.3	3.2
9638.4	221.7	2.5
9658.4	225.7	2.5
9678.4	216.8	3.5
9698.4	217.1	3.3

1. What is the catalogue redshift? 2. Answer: 0.15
